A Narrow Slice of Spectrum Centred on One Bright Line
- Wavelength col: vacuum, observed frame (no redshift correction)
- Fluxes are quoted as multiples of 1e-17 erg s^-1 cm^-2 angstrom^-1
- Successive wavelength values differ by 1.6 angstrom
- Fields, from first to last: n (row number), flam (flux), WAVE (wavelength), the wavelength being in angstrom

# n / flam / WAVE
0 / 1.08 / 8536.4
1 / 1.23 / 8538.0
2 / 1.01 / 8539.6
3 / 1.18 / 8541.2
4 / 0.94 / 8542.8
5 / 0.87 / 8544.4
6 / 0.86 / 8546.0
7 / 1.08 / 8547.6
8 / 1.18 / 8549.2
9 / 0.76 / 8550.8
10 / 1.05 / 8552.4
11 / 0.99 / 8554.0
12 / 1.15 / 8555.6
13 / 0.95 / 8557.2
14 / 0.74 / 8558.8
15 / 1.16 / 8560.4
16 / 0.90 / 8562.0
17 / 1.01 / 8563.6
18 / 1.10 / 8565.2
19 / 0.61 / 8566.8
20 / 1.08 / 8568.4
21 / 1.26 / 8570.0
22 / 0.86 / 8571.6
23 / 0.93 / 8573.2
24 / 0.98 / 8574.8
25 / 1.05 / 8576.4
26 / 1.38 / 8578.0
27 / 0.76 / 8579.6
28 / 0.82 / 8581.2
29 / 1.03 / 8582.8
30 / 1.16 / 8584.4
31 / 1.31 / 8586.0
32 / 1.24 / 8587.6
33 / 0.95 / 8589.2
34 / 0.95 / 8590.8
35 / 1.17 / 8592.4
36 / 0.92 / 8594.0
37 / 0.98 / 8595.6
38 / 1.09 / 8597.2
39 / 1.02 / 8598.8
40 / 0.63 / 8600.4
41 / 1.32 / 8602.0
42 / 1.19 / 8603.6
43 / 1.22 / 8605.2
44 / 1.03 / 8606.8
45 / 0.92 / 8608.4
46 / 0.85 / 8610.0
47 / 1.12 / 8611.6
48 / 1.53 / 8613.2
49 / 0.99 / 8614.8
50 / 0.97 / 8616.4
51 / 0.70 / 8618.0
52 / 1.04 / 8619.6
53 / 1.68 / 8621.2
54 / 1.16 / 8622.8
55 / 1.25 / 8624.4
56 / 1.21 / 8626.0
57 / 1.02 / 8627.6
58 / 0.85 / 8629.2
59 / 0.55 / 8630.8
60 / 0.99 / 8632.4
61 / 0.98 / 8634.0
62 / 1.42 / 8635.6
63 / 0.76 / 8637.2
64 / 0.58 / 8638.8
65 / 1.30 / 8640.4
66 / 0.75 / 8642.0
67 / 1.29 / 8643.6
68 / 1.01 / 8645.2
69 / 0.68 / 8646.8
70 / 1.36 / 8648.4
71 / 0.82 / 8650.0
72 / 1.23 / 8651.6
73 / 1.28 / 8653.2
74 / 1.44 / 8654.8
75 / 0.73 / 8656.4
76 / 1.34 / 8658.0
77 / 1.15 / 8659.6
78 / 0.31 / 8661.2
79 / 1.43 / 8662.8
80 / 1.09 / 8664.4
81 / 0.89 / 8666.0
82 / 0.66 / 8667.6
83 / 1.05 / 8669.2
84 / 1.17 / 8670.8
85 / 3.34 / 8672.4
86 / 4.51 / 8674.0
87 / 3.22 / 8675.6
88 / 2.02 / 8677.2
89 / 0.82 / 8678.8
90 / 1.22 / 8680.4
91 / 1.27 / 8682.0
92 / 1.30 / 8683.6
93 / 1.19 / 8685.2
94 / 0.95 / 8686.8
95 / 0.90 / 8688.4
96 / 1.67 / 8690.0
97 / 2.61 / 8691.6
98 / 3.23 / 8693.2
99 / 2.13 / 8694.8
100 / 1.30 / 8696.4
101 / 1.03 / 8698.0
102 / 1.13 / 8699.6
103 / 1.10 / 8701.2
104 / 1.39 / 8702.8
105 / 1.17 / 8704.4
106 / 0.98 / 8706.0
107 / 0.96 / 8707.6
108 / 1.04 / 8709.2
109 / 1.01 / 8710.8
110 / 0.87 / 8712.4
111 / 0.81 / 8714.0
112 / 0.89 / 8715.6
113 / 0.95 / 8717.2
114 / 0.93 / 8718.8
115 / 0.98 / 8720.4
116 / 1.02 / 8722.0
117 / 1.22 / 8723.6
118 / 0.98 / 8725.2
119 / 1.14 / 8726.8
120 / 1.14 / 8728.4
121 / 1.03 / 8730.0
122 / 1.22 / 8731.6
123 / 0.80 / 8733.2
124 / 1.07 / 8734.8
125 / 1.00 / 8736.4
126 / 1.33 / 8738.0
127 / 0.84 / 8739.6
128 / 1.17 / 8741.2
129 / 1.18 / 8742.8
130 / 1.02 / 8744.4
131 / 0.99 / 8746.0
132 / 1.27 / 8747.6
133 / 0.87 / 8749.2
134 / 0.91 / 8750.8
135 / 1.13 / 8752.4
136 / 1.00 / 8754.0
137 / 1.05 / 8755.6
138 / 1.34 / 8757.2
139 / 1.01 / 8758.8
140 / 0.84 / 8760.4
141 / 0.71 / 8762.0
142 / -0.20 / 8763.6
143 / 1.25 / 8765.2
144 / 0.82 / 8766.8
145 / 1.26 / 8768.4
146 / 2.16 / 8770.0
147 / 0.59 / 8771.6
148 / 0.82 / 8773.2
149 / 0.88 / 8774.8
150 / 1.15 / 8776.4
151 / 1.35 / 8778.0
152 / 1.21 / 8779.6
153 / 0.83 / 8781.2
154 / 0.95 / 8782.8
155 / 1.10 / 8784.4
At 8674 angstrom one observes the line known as [S II] 6716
